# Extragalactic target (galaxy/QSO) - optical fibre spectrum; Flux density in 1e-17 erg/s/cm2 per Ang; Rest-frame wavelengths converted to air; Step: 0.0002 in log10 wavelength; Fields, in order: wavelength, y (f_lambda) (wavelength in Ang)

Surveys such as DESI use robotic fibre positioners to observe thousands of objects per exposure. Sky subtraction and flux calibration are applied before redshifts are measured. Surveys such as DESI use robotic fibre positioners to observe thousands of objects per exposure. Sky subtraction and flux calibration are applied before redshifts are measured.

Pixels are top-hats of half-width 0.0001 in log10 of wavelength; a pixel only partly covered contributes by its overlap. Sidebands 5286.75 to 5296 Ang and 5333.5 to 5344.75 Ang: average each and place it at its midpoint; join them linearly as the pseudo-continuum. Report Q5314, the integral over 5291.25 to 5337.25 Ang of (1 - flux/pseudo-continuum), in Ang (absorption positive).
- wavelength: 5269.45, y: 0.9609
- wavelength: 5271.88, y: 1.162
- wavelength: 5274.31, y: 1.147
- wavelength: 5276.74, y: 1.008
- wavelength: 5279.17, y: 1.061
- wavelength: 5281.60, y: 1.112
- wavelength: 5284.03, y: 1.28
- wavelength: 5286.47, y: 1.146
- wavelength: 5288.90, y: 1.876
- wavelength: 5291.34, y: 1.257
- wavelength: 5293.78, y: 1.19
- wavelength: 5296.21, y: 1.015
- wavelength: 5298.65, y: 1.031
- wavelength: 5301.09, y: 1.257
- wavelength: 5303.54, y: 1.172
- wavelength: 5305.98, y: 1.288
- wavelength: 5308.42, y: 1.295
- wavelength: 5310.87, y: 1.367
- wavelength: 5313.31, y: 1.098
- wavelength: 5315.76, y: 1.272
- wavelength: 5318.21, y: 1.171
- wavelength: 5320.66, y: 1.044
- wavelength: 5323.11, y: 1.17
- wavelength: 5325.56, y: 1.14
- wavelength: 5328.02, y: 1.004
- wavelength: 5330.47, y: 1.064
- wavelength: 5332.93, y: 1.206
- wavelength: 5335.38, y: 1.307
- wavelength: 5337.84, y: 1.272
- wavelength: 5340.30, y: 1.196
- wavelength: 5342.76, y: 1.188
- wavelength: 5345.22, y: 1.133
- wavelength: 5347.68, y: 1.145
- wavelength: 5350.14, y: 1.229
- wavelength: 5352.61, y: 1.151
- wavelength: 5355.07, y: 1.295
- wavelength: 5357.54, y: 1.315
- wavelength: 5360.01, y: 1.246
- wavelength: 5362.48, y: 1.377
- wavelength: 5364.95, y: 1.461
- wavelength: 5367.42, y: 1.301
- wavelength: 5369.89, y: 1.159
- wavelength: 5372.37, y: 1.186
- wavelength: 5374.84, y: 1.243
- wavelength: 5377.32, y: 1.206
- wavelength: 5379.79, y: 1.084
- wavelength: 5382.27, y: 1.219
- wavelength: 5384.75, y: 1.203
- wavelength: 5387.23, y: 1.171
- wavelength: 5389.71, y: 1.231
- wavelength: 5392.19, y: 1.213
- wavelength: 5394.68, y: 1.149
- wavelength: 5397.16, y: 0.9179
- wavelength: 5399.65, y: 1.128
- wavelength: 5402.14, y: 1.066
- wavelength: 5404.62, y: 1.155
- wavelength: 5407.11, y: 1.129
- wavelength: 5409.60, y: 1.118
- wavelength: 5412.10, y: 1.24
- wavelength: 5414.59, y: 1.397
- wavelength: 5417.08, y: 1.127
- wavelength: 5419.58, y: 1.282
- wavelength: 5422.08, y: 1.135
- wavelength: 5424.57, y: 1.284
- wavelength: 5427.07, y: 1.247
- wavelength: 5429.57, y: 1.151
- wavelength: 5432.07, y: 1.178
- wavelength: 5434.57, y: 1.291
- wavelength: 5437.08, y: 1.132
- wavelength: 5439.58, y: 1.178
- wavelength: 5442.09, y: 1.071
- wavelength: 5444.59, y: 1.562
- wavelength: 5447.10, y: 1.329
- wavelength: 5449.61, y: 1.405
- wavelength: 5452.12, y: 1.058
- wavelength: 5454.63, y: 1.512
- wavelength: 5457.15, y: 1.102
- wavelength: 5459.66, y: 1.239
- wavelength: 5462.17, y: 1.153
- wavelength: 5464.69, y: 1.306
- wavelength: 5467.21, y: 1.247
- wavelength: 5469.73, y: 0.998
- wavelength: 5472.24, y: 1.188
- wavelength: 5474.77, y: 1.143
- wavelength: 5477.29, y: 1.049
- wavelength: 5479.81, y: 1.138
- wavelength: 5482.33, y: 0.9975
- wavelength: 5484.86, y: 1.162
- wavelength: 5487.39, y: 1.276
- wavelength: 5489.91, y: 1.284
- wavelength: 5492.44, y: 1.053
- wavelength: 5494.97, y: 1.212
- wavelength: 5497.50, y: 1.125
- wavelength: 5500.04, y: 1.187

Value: 4.4 Ang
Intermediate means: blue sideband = 1.37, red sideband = 1.23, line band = 1.18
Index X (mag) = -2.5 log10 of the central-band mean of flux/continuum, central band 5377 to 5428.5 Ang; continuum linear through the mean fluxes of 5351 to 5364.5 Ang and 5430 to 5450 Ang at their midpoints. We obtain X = 0.084 mag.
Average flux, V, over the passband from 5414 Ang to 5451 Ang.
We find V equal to 1.25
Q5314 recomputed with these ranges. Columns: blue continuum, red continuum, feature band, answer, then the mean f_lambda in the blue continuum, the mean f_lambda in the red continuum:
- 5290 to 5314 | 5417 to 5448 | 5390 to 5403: 1.25 Ang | 1.2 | 1.23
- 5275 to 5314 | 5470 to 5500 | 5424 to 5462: -2.80 Ang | 1.22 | 1.14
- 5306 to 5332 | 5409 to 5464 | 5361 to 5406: 0.50 Ang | 1.17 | 1.24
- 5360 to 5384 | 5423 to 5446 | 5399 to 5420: 0.99 Ang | 1.25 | 1.23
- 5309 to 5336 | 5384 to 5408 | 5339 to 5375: -2.80 Ang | 1.17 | 1.14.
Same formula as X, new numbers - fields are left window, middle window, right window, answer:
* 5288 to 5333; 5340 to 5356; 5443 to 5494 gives 0.01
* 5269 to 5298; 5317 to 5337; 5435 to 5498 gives 0.05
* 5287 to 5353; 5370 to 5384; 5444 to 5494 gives 0.02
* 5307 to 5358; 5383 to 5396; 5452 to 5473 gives 0.01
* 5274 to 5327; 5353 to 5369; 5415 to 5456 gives -0.08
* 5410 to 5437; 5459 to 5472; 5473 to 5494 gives -0.02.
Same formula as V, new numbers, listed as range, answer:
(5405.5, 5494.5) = 1.2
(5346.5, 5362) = 1.24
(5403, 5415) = 1.19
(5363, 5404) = 1.19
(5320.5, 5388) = 1.21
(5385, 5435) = 1.18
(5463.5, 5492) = 1.16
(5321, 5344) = 1.17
